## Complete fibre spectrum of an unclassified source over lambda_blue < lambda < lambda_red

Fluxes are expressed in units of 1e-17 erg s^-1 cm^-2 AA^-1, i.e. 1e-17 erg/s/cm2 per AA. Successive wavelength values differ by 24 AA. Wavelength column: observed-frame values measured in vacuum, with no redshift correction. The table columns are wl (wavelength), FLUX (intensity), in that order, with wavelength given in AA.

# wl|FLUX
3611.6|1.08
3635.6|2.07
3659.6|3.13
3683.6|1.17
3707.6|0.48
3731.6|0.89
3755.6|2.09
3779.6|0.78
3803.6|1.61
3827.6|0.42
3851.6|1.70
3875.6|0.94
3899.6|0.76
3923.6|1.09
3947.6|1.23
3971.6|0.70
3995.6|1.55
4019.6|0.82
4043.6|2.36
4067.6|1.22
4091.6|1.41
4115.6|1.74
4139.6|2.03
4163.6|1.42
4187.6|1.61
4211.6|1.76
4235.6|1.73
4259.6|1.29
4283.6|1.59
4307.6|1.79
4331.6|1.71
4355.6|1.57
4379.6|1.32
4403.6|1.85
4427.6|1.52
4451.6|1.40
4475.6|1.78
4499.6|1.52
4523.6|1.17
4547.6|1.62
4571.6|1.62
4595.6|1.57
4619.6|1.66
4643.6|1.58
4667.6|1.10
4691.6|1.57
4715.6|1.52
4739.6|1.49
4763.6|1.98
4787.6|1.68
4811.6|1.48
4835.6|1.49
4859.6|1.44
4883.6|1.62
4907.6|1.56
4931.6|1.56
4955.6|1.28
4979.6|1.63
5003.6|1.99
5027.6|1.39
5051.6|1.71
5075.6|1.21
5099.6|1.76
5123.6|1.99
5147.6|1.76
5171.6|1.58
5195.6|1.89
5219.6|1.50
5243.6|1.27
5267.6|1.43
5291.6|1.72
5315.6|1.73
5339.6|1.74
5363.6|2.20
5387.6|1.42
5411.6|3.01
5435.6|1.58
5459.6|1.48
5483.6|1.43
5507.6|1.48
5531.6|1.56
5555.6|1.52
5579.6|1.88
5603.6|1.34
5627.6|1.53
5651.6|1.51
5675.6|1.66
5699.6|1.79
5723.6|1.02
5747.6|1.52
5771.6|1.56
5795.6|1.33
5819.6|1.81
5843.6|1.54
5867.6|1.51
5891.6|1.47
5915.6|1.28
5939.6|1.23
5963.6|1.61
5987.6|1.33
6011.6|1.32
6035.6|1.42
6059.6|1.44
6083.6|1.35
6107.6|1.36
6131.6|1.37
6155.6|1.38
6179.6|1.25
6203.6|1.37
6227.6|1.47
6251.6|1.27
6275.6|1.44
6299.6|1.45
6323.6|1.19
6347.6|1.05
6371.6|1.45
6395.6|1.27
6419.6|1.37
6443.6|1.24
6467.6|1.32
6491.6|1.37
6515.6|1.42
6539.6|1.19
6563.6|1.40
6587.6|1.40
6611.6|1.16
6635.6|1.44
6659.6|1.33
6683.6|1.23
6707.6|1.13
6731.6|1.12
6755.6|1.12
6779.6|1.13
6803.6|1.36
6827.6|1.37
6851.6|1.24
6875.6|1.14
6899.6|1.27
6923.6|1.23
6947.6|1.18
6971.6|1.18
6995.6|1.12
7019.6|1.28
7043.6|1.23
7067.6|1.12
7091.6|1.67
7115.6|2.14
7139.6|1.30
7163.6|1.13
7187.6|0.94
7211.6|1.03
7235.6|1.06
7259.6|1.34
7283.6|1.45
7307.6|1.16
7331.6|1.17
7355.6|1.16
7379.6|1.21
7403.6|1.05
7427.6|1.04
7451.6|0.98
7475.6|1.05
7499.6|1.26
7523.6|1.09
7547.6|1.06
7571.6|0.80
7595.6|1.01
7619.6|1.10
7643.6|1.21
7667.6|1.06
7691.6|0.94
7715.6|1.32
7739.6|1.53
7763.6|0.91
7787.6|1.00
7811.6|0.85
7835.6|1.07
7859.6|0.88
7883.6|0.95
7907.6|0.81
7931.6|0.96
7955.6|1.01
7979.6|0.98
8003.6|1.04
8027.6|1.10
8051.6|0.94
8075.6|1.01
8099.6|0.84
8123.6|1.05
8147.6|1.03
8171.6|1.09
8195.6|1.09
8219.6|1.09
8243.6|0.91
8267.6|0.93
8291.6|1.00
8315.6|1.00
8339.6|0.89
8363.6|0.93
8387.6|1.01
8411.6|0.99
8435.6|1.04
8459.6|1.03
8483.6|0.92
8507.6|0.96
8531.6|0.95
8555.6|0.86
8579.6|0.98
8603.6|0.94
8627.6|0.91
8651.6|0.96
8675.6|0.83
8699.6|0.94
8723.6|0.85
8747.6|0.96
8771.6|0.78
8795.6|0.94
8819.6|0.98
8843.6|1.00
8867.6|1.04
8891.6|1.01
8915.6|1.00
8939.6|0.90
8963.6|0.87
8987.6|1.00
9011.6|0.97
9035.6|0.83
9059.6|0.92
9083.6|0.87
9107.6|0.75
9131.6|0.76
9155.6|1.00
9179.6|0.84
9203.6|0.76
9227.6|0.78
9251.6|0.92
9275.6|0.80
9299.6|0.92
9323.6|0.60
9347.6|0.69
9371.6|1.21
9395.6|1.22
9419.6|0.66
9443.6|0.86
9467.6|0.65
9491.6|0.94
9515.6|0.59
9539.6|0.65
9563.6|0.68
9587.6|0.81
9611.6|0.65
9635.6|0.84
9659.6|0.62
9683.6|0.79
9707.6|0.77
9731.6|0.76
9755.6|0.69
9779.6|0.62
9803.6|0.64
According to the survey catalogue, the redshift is 0.08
